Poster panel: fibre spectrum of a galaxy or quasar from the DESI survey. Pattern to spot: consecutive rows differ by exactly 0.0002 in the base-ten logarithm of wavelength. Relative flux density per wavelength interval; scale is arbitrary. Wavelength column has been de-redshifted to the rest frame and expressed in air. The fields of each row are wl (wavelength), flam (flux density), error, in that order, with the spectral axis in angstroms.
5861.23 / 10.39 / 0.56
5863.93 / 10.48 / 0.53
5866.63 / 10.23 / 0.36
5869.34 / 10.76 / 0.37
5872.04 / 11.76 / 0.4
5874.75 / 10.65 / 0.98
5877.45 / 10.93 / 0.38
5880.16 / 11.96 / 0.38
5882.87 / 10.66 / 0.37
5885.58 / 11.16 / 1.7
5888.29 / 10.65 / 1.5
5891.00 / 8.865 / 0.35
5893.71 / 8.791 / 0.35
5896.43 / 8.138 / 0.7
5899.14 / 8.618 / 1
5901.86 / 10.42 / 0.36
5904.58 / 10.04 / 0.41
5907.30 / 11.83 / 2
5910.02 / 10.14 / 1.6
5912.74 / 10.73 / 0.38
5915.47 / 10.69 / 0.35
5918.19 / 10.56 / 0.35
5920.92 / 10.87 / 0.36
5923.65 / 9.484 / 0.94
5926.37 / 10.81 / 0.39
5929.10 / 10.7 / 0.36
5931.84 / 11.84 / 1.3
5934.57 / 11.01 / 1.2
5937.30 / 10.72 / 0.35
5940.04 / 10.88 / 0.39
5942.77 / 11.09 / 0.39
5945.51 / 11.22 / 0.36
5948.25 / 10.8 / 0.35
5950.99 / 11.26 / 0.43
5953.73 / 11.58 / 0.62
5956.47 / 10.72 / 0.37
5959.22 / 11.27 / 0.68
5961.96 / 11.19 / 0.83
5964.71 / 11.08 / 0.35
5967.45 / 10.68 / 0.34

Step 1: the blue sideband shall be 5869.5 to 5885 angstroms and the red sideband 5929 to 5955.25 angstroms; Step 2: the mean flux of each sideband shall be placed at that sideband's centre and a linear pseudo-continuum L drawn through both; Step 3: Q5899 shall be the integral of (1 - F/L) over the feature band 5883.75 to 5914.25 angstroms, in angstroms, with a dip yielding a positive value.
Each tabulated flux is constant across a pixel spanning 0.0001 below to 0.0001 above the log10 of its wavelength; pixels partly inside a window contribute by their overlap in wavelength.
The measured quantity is 3.3 angstroms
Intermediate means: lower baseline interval 11.2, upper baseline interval 11.1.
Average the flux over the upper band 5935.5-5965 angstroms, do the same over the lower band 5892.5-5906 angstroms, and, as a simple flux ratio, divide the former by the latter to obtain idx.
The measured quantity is 1.20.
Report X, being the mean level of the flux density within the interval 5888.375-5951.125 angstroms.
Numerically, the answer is 10.4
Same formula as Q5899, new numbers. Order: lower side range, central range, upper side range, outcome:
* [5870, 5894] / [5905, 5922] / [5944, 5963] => 0.2 angstroms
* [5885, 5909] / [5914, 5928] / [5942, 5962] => -0.1 angstroms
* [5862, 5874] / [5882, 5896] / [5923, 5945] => 1.2 angstroms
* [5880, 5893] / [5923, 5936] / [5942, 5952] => 0.1 angstroms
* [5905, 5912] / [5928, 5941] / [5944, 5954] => 0.0 angstroms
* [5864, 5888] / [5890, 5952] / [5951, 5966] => 3.7 angstroms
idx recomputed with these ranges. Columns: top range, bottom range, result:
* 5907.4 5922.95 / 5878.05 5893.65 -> 1.01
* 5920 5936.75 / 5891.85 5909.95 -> 1.12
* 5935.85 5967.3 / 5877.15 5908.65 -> 1.09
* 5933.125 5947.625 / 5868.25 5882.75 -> 0.98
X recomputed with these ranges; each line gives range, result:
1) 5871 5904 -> 10.2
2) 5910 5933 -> 10.7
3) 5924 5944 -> 10.9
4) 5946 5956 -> 11.2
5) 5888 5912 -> 9.71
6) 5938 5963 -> 11.1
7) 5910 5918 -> 10.6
